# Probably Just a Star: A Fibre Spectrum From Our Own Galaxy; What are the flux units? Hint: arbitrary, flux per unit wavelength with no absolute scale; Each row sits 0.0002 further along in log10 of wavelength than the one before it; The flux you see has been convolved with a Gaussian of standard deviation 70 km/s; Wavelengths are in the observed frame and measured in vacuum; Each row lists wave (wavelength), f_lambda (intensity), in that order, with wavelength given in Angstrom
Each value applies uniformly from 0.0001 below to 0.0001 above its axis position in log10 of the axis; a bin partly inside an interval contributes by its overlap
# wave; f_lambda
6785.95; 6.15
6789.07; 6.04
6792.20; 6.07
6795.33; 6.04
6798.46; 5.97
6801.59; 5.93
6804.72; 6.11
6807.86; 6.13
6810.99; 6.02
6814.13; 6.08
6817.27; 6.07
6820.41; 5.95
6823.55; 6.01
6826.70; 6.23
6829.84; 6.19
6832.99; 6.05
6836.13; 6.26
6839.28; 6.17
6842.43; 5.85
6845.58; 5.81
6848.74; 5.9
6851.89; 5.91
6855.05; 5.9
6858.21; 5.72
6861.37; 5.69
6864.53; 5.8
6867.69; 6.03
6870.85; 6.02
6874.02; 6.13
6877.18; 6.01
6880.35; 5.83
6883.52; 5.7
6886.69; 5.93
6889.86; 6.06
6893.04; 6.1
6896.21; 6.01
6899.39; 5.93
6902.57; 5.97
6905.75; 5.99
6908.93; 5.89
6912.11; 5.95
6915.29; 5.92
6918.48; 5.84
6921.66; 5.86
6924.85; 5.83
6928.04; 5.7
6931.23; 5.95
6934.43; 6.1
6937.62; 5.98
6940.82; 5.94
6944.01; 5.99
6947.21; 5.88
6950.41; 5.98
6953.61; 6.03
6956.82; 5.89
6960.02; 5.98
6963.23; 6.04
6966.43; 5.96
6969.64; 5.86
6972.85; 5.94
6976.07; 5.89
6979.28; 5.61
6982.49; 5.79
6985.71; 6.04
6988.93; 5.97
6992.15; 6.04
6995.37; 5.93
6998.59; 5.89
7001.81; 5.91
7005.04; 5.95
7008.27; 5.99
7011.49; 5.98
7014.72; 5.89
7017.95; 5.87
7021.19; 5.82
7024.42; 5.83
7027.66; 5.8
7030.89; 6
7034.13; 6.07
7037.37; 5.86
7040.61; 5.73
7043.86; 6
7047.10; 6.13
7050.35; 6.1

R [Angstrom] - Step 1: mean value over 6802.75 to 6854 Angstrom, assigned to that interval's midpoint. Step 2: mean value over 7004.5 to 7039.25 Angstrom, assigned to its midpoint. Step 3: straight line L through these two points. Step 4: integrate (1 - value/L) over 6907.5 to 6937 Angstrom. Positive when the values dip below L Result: 0.4 Angstrom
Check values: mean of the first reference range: 6.04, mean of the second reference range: 5.91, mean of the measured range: 5.9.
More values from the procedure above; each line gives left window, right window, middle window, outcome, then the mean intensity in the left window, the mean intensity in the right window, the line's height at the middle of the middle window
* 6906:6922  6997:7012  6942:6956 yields -0.1 Angstrom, 5.91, 5.94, 5.92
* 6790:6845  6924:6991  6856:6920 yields 0.7 Angstrom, 6.06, 5.92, 5.99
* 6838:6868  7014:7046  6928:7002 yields -0.7 Angstrom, 5.87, 5.89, 5.88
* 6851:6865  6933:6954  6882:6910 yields -0.4 Angstrom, 5.8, 5.98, 5.88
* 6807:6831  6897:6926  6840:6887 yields 0.9 Angstrom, 6.08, 5.91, 6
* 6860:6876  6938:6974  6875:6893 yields 0.0 Angstrom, 5.94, 5.96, 5.94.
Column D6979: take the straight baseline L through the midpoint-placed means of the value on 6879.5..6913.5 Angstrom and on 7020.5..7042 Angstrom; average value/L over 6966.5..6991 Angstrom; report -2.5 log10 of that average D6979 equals 0.005 mag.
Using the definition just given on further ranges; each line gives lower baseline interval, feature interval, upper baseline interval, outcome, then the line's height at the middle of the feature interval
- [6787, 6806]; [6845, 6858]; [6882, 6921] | 0.02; 5.98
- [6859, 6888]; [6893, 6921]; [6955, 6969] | 0.00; 5.92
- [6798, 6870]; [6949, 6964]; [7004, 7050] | -0.01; 5.95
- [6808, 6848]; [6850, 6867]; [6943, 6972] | 0.04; 6.03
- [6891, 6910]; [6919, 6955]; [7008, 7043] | 0.01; 5.96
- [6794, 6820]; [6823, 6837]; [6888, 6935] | -0.02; 6.02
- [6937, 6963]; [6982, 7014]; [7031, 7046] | 0.00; 5.94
